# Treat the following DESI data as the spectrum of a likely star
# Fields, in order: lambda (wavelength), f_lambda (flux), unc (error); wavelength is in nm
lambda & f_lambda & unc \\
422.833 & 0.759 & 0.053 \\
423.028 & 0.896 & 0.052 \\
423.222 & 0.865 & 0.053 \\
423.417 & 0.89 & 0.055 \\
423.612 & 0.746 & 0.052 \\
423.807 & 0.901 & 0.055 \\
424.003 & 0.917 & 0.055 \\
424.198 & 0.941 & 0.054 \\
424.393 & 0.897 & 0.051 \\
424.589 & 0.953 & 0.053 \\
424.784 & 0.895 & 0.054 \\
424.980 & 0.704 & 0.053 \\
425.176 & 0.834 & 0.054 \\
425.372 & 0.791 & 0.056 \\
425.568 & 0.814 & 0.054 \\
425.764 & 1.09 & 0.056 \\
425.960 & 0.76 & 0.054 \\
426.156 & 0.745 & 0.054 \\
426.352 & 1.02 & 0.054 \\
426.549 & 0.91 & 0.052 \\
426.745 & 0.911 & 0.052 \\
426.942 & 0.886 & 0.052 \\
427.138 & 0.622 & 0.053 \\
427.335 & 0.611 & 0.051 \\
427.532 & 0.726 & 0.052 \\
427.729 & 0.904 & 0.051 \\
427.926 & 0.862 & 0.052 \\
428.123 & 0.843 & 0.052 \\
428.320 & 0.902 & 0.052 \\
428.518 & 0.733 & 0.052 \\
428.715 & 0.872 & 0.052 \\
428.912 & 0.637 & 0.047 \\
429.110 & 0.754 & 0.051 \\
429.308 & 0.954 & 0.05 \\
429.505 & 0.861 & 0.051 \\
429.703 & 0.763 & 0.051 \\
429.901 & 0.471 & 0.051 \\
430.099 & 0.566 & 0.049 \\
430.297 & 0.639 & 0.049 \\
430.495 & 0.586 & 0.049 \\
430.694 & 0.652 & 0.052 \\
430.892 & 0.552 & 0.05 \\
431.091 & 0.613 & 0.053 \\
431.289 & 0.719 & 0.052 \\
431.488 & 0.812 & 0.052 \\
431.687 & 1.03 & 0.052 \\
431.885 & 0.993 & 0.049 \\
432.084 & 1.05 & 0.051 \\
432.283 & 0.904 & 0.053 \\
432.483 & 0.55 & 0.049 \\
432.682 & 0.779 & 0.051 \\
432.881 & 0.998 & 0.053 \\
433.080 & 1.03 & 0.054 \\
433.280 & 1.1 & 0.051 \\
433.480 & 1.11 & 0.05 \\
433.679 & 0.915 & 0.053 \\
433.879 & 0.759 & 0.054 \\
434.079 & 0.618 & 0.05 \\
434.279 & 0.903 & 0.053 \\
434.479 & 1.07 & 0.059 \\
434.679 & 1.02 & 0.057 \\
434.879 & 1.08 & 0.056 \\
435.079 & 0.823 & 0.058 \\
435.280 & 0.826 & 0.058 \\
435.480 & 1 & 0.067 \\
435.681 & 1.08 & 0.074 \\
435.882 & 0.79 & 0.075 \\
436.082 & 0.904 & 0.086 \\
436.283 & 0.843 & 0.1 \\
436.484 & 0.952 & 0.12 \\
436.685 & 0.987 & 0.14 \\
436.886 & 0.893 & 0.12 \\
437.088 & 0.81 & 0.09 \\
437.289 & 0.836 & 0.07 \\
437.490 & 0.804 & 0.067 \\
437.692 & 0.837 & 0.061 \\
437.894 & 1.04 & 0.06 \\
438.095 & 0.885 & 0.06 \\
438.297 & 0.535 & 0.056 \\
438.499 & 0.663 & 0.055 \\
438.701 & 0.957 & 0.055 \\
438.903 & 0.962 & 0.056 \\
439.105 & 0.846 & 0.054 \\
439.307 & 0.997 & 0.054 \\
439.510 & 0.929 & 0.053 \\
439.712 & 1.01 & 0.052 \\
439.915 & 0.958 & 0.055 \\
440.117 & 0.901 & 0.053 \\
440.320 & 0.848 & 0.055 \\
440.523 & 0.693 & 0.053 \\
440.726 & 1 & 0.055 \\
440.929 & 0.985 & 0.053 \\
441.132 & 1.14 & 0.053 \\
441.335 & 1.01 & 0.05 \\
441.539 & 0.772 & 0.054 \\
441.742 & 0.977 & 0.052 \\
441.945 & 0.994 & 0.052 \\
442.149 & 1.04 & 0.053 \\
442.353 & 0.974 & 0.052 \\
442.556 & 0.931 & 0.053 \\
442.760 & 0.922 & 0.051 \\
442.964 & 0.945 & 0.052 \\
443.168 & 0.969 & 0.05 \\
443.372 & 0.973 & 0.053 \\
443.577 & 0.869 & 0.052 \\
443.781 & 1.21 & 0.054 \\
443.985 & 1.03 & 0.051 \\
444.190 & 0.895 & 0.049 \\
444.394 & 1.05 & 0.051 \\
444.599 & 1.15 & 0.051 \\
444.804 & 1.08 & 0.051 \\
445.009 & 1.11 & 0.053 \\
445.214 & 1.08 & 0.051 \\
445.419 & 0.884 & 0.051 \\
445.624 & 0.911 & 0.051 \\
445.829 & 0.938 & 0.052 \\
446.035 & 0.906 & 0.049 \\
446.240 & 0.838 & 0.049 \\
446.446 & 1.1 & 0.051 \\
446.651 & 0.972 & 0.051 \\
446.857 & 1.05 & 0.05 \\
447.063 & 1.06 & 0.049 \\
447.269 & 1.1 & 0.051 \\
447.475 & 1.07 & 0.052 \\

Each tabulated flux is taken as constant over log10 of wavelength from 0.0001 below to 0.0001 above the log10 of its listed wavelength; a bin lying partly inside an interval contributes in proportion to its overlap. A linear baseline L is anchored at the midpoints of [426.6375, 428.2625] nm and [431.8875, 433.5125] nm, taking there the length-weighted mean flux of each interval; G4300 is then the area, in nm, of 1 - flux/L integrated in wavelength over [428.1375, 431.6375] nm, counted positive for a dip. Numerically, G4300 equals 0.58 nm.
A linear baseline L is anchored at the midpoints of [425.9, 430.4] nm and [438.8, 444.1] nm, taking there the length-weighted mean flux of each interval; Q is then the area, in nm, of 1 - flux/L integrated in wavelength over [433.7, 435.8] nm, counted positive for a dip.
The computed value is -0.12 nm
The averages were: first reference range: 0.78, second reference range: 0.957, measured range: 0.917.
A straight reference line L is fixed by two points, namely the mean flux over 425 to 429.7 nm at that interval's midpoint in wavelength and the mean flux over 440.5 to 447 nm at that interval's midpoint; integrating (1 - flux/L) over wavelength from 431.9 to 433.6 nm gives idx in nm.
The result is -0.13 nm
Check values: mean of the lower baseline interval 0.825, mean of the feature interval 0.942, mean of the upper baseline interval 0.985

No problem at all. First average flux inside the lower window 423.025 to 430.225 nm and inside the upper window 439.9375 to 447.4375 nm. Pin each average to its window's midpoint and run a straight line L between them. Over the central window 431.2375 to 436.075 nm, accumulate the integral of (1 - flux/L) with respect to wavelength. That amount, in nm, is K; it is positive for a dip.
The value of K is -0.16 nm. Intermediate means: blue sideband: 0.821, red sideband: 0.981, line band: 0.917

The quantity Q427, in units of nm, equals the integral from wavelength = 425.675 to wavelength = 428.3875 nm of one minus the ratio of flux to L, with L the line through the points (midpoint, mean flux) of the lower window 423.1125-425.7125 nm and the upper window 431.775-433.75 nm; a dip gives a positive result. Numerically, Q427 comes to 0.14 nm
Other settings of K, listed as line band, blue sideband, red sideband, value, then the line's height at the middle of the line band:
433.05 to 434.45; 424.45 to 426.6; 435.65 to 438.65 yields -0.11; 0.857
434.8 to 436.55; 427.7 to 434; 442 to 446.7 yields -0.09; 0.873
